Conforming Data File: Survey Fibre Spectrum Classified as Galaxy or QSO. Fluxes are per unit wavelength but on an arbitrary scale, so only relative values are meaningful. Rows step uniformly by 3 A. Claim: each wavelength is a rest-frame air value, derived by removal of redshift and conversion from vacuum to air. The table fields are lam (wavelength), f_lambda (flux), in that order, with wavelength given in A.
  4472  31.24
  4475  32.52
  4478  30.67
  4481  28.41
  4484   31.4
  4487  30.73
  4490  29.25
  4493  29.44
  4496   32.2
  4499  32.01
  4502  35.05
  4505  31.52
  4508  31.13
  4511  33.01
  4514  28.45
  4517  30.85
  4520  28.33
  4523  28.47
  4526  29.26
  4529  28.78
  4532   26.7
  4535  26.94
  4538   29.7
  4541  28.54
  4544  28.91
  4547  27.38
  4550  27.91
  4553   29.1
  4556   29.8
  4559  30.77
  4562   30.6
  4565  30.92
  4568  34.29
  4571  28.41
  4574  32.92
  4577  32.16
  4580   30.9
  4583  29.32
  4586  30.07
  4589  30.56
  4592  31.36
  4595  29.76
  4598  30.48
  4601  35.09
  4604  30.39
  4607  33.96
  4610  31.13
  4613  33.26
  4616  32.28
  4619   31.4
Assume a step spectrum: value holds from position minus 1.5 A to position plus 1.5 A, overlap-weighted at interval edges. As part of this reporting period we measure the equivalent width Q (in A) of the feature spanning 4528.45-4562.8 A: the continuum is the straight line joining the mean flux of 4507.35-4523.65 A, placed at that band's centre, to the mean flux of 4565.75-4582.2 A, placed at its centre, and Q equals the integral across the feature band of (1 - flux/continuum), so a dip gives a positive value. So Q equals 2.4 A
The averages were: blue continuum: 30.1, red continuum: 31.6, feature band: 28.7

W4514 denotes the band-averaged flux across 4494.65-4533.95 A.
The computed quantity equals 30.4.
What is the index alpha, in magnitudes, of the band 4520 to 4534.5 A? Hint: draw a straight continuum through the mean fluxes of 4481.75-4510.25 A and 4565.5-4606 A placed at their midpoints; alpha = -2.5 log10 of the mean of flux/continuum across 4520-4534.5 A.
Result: 0.11 mag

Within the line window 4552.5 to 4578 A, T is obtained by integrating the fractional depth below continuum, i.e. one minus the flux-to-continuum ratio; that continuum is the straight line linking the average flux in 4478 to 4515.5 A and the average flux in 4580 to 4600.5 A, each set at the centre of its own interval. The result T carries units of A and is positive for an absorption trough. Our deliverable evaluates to -0.3 A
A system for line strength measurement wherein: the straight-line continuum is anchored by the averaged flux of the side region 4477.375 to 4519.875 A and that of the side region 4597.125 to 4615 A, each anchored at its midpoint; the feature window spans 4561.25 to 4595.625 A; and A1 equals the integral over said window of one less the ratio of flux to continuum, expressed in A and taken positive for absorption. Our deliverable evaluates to 1.2 A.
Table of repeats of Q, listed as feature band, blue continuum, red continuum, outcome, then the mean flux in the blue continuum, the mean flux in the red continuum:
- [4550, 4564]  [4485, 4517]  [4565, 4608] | 0.65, 31.3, 31.4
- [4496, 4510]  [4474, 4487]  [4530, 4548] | -1.30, 30.7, 28.1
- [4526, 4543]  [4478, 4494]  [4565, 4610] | 1.32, 29.9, 31.4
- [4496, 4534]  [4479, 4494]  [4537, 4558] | -1.22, 29.9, 28.8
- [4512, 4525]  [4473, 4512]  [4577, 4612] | 0.88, 31.3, 31.3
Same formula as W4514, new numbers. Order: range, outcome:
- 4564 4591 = 31.1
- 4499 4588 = 30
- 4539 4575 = 29.9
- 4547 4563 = 29.4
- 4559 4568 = 31.3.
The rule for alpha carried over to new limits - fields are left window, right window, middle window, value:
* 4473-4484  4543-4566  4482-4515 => -0.03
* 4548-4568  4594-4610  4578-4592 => 0.03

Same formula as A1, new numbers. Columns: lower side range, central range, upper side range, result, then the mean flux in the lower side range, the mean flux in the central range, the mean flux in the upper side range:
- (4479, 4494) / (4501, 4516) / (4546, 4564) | -1.0 A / 29.9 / 31.7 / 29.4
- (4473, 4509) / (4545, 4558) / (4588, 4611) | 1.2 A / 31.2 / 28.6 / 31.6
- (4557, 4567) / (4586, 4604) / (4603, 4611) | 0.2 A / 30.9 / 31.2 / 32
